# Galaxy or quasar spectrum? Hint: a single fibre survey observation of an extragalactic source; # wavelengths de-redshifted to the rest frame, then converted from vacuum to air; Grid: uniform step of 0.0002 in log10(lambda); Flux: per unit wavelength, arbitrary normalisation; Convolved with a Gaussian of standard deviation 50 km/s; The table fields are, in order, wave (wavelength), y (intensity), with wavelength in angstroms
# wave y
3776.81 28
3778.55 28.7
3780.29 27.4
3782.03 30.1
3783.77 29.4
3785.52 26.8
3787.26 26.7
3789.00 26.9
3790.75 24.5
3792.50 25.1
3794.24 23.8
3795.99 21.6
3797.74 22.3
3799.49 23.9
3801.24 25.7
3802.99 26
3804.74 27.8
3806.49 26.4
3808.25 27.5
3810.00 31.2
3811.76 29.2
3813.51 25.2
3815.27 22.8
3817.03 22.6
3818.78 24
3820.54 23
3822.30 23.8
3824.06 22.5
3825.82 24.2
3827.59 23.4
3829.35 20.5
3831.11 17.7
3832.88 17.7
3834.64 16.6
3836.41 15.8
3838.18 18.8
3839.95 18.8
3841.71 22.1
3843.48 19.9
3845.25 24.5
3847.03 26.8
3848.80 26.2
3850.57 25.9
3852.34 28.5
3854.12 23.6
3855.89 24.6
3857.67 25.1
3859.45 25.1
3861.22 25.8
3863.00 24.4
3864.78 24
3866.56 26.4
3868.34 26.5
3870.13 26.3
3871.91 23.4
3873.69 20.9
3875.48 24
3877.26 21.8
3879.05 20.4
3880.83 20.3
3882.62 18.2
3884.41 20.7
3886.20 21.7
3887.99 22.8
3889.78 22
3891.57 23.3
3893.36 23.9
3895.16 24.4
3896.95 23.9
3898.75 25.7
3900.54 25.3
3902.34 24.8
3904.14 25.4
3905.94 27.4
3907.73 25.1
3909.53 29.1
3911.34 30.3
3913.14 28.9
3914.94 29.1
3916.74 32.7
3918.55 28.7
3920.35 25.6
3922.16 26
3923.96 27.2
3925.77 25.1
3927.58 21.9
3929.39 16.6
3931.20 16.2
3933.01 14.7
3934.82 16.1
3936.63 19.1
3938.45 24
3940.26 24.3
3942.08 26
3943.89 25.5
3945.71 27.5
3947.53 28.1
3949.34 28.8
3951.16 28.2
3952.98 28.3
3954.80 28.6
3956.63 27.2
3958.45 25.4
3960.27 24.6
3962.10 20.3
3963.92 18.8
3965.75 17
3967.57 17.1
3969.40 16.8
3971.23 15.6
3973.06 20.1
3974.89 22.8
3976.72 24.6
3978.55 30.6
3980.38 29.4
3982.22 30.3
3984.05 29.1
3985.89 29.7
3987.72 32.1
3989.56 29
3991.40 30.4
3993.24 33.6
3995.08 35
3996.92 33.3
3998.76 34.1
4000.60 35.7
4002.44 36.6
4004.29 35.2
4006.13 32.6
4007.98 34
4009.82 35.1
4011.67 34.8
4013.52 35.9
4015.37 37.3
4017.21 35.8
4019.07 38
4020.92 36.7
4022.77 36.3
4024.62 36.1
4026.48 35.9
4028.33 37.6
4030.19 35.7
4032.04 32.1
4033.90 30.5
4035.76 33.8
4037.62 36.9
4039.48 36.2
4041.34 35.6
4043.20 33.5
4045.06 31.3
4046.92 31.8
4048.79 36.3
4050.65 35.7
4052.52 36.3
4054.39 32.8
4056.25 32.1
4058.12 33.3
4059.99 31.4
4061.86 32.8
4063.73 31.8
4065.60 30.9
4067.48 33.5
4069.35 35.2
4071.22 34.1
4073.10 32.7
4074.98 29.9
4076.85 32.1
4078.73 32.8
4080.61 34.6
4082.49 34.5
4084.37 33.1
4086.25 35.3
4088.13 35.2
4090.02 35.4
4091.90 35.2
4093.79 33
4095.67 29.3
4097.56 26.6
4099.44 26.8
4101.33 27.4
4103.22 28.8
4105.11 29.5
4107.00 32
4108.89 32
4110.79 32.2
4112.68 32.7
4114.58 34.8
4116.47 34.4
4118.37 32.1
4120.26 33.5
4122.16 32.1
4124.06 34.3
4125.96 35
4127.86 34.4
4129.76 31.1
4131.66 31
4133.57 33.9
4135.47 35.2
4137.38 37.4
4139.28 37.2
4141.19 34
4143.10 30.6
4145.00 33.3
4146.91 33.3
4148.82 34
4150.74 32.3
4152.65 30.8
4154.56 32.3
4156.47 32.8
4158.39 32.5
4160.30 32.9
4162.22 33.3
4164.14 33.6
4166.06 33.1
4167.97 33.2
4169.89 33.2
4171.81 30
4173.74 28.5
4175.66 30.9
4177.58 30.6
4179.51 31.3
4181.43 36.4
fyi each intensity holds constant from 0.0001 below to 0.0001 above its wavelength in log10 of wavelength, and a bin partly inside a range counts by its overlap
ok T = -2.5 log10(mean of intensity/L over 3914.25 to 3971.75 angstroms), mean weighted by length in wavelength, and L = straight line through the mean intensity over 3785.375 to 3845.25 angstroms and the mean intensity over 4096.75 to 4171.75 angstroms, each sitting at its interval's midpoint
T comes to 0.15 mag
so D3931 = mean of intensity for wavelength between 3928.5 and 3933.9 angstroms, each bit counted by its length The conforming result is 15.8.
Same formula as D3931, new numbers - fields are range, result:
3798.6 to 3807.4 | 26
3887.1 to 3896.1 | 23.3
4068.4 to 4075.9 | 33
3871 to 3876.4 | 22.8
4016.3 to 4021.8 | 36.8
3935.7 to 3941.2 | 22.4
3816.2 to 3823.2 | 23.4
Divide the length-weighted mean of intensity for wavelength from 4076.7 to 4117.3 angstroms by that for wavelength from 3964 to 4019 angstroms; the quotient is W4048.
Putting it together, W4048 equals 1.1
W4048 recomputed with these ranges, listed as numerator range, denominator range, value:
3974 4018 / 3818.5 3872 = 1.40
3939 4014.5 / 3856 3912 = 1.17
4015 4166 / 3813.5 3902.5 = 1.46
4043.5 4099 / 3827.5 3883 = 1.46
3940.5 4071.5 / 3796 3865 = 1.31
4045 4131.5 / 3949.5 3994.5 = 1.28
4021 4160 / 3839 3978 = 1.39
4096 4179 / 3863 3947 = 1.35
